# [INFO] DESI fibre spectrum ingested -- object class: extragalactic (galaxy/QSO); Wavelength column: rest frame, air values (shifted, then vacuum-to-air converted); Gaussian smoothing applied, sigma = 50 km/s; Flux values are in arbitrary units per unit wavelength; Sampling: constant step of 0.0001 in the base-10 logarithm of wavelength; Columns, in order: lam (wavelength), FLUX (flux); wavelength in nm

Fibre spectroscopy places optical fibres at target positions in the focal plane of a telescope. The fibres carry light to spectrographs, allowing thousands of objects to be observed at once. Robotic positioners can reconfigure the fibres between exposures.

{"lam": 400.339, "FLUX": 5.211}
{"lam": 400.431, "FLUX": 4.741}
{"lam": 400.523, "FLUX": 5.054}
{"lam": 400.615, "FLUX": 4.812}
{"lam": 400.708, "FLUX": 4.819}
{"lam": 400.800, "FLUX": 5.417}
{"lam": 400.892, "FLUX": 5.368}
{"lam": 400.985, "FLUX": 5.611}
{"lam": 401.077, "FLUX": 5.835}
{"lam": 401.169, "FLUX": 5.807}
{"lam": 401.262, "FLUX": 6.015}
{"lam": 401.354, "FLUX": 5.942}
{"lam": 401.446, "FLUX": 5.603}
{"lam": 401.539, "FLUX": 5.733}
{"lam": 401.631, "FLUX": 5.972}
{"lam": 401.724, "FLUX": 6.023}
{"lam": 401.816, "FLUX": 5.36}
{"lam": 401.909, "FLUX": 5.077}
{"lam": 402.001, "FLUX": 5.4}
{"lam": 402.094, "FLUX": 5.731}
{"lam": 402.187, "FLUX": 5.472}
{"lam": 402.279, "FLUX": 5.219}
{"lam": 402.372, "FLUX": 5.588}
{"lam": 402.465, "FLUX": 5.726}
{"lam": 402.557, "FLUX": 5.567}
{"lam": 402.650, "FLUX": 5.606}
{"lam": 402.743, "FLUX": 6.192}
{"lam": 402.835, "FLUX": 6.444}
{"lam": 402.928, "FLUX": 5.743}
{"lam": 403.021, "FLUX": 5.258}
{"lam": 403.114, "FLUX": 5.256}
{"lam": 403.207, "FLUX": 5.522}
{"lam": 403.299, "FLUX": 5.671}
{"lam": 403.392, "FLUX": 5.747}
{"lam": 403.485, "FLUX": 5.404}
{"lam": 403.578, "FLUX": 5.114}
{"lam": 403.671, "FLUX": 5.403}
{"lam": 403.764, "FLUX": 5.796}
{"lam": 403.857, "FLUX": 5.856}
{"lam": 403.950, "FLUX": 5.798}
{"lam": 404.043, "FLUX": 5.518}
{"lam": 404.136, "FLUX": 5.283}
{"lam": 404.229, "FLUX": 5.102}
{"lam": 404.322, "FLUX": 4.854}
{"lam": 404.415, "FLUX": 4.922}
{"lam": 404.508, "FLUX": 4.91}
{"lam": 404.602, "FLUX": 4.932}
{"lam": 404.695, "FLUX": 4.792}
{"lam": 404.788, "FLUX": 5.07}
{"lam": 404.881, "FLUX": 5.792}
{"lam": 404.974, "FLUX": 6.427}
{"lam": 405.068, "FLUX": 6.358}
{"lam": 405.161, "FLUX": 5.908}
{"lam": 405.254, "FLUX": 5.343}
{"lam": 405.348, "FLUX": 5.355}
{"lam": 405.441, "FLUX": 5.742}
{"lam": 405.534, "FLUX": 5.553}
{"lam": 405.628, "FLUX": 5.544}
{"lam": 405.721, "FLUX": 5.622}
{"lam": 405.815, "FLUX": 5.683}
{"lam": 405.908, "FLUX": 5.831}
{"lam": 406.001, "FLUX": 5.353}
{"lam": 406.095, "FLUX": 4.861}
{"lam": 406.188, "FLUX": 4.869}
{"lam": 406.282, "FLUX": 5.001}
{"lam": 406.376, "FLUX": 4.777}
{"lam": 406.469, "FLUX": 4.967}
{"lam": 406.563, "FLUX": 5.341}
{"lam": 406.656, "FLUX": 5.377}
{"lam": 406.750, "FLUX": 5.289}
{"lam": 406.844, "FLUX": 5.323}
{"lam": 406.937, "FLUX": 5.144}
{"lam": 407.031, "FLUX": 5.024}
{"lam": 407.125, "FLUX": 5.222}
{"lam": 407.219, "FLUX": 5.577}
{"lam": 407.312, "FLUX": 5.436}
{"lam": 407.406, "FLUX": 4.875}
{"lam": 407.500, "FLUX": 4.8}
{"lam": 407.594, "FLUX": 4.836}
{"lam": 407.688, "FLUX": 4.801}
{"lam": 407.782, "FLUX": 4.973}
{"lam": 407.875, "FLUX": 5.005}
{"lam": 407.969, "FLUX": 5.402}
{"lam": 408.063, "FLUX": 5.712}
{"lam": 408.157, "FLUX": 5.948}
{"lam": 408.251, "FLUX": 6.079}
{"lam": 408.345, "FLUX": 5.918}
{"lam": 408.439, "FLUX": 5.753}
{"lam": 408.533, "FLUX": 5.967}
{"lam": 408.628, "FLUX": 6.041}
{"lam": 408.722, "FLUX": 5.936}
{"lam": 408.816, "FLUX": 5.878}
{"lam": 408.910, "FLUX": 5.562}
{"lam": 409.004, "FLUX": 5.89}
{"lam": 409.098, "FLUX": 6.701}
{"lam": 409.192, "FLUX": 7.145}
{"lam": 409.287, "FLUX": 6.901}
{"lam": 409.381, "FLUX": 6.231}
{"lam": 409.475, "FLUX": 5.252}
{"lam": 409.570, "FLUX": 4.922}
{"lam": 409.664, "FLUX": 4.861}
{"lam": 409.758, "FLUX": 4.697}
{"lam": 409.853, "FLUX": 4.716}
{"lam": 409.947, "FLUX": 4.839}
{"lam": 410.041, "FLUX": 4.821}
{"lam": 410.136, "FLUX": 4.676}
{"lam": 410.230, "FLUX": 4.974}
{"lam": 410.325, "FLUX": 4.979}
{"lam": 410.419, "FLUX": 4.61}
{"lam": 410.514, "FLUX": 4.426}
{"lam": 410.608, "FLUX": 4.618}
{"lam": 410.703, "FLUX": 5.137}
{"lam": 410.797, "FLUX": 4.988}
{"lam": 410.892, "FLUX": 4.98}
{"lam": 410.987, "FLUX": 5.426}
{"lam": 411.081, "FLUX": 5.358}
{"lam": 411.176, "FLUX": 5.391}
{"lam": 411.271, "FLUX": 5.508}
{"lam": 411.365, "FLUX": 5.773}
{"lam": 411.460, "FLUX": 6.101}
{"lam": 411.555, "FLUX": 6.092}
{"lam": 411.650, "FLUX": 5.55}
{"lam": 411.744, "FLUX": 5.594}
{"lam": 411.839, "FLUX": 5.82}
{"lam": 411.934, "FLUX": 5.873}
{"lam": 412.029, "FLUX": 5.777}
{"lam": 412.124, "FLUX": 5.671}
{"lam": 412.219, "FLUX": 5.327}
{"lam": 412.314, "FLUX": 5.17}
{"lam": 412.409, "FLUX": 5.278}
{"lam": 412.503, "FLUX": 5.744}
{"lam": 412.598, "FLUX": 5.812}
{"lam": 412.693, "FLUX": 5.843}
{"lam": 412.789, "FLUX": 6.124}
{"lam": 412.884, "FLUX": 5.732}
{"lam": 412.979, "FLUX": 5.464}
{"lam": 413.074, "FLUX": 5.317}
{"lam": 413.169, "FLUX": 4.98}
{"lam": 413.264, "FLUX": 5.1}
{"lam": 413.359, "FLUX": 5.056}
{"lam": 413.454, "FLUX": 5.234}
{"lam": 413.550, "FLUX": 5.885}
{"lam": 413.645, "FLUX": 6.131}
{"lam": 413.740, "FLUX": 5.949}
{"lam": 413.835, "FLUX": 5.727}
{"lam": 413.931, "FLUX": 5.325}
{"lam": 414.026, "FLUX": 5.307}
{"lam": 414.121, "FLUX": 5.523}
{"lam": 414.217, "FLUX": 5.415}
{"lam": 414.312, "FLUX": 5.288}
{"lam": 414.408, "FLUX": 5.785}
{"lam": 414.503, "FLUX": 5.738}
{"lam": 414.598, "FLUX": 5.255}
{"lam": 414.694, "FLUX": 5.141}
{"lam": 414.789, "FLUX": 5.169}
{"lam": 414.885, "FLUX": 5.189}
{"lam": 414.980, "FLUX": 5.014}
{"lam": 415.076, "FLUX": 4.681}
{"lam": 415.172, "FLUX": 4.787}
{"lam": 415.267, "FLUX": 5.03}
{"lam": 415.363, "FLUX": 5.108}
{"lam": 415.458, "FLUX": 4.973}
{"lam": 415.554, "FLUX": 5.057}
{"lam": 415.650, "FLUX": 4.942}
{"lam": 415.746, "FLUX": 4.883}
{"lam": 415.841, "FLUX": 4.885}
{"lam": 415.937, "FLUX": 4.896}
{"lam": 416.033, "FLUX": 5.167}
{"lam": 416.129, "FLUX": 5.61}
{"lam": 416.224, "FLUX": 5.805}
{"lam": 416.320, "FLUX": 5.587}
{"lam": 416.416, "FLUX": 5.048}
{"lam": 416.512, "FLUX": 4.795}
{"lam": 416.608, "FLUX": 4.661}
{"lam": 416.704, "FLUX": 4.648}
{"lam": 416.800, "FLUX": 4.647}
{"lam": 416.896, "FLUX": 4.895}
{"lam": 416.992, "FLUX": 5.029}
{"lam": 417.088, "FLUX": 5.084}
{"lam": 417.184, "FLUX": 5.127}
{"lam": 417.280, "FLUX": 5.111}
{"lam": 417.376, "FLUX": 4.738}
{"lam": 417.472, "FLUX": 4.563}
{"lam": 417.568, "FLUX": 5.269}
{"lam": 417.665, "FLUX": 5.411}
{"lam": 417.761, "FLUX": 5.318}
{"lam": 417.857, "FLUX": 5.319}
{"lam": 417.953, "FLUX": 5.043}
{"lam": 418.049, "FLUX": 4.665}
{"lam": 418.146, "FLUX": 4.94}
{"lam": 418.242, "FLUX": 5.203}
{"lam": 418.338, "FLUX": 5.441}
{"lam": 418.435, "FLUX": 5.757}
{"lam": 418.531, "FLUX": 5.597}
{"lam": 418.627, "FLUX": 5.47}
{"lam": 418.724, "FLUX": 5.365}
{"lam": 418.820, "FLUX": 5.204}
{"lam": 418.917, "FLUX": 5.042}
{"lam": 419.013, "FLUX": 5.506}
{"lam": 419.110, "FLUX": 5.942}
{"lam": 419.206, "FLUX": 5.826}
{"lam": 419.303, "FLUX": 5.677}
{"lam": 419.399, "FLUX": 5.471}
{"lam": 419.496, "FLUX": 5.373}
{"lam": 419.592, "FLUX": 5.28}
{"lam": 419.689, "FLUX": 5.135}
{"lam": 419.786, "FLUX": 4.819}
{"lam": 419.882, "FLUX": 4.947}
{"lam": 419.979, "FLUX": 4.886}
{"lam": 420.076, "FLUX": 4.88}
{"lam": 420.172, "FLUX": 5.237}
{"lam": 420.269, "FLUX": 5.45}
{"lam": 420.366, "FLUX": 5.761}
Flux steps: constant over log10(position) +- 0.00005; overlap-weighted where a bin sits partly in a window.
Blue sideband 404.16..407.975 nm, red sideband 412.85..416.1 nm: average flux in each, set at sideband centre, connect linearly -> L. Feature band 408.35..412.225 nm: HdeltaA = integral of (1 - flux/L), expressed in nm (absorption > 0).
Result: -0.16 nm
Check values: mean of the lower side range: 5.27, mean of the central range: 5.49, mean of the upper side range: 5.27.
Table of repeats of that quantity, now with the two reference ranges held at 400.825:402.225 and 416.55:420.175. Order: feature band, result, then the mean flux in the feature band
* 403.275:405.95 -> 0.04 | 5.49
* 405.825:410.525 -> 0.09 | 5.36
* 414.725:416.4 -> 0.05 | 5.11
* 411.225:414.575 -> -0.17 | 5.6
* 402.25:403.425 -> -0.01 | 5.66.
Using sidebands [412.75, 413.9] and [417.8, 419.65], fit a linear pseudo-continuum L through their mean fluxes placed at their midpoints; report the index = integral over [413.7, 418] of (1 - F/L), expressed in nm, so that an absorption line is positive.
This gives 0.25 nm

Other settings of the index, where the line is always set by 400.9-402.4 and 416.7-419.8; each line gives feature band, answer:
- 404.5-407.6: 0.111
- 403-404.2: 0.018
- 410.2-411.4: 0.072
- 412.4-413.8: -0.061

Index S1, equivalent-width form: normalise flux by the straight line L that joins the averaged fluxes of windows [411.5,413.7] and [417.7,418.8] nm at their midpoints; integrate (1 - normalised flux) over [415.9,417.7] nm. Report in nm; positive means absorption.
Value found 0.10 nm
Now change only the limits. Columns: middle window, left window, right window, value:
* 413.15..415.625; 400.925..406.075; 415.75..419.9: -0.01 nm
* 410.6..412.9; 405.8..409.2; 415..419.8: -0.10 nm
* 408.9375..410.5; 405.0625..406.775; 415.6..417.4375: -0.03 nm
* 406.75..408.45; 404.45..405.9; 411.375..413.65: 0.08 nm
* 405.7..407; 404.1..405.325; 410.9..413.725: 0.04 nm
